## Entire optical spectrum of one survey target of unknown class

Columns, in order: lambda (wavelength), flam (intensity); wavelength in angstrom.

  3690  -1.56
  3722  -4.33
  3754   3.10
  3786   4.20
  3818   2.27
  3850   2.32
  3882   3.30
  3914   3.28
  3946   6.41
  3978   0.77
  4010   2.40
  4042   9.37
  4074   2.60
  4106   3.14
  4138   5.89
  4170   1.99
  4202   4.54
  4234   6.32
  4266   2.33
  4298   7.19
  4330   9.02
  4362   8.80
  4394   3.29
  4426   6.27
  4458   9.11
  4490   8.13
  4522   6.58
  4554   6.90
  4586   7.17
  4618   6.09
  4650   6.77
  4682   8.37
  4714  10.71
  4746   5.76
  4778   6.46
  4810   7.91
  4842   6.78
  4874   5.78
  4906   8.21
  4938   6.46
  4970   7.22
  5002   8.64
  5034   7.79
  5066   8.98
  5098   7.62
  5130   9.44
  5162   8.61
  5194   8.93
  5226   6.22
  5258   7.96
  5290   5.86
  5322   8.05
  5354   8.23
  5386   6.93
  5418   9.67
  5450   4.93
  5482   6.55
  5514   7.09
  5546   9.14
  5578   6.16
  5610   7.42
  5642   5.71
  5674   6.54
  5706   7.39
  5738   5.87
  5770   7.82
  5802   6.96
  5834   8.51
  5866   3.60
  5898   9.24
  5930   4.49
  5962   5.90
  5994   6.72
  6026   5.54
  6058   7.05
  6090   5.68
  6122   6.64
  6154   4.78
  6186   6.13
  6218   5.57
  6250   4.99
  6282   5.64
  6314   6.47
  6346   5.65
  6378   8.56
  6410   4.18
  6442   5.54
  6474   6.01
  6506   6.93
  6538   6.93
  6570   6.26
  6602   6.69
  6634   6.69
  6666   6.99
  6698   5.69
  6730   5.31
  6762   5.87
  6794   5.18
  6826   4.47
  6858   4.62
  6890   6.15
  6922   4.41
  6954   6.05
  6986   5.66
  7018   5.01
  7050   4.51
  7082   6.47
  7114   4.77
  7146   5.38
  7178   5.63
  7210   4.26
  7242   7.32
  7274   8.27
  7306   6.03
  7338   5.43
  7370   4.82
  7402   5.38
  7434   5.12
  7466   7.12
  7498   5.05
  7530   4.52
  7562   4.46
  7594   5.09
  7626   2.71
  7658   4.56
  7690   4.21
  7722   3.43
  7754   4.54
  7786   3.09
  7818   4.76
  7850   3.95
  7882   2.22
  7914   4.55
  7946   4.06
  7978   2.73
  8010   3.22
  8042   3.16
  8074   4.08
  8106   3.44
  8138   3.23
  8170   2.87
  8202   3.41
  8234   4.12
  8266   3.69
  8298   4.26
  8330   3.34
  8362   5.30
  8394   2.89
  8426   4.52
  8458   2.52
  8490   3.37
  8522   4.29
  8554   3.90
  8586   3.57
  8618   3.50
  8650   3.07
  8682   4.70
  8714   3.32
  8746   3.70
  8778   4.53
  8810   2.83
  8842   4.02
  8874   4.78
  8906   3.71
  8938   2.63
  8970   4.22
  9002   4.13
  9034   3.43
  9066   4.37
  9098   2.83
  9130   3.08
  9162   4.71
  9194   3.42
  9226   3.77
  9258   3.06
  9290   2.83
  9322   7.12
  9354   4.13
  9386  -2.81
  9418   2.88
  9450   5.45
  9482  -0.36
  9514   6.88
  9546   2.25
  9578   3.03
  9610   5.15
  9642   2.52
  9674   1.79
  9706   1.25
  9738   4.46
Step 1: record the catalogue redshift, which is 0.11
